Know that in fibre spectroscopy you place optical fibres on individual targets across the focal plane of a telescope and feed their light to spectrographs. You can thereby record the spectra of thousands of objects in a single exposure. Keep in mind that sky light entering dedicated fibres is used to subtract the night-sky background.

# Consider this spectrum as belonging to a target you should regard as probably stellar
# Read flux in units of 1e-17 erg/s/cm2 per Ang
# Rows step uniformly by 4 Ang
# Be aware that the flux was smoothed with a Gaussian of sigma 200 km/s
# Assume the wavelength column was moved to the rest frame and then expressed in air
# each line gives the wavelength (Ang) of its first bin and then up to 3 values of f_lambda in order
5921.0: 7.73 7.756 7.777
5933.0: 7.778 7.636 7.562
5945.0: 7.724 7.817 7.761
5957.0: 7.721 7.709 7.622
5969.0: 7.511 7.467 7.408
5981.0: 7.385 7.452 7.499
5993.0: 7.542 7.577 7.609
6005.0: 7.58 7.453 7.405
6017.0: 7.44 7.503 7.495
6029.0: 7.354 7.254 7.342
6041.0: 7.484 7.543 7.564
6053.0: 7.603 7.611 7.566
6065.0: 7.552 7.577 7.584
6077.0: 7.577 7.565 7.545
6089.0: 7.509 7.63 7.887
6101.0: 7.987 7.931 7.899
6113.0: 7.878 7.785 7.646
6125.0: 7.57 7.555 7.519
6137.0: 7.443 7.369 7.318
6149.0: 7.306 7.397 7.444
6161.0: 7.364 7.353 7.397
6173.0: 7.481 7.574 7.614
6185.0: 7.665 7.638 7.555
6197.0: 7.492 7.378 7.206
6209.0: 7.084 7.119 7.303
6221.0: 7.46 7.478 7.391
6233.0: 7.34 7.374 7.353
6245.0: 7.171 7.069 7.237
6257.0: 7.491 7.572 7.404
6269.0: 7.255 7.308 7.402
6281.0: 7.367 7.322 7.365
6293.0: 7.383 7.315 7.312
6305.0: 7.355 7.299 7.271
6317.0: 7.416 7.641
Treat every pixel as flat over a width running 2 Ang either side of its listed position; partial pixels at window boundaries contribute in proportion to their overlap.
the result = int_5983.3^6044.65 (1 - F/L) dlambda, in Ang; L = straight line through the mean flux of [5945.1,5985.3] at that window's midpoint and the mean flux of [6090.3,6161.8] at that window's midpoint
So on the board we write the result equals 1.1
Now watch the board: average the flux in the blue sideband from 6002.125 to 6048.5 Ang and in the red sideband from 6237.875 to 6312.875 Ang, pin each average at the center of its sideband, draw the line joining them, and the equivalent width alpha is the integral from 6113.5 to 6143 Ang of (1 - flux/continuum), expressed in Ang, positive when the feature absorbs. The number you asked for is -0.7 Ang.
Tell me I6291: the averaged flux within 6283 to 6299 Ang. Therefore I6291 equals 7.35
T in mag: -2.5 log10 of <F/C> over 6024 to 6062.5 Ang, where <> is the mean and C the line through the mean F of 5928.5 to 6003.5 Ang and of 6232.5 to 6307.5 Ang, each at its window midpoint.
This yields 0.01 mag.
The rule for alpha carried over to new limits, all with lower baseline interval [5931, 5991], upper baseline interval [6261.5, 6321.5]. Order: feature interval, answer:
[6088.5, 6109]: -0.9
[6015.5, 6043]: 0.5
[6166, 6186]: -0.2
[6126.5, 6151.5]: 0.2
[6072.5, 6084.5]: -0.1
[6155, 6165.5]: 0.1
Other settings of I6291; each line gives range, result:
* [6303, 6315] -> 7.31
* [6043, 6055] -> 7.57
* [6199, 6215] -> 7.2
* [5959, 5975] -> 7.58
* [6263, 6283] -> 7.35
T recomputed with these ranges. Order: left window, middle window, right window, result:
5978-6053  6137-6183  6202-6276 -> -0.007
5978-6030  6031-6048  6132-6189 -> 0.009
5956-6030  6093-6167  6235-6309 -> -0.024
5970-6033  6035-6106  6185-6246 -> -0.025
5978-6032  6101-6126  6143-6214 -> -0.053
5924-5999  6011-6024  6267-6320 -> 0.017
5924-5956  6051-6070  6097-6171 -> 0.007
